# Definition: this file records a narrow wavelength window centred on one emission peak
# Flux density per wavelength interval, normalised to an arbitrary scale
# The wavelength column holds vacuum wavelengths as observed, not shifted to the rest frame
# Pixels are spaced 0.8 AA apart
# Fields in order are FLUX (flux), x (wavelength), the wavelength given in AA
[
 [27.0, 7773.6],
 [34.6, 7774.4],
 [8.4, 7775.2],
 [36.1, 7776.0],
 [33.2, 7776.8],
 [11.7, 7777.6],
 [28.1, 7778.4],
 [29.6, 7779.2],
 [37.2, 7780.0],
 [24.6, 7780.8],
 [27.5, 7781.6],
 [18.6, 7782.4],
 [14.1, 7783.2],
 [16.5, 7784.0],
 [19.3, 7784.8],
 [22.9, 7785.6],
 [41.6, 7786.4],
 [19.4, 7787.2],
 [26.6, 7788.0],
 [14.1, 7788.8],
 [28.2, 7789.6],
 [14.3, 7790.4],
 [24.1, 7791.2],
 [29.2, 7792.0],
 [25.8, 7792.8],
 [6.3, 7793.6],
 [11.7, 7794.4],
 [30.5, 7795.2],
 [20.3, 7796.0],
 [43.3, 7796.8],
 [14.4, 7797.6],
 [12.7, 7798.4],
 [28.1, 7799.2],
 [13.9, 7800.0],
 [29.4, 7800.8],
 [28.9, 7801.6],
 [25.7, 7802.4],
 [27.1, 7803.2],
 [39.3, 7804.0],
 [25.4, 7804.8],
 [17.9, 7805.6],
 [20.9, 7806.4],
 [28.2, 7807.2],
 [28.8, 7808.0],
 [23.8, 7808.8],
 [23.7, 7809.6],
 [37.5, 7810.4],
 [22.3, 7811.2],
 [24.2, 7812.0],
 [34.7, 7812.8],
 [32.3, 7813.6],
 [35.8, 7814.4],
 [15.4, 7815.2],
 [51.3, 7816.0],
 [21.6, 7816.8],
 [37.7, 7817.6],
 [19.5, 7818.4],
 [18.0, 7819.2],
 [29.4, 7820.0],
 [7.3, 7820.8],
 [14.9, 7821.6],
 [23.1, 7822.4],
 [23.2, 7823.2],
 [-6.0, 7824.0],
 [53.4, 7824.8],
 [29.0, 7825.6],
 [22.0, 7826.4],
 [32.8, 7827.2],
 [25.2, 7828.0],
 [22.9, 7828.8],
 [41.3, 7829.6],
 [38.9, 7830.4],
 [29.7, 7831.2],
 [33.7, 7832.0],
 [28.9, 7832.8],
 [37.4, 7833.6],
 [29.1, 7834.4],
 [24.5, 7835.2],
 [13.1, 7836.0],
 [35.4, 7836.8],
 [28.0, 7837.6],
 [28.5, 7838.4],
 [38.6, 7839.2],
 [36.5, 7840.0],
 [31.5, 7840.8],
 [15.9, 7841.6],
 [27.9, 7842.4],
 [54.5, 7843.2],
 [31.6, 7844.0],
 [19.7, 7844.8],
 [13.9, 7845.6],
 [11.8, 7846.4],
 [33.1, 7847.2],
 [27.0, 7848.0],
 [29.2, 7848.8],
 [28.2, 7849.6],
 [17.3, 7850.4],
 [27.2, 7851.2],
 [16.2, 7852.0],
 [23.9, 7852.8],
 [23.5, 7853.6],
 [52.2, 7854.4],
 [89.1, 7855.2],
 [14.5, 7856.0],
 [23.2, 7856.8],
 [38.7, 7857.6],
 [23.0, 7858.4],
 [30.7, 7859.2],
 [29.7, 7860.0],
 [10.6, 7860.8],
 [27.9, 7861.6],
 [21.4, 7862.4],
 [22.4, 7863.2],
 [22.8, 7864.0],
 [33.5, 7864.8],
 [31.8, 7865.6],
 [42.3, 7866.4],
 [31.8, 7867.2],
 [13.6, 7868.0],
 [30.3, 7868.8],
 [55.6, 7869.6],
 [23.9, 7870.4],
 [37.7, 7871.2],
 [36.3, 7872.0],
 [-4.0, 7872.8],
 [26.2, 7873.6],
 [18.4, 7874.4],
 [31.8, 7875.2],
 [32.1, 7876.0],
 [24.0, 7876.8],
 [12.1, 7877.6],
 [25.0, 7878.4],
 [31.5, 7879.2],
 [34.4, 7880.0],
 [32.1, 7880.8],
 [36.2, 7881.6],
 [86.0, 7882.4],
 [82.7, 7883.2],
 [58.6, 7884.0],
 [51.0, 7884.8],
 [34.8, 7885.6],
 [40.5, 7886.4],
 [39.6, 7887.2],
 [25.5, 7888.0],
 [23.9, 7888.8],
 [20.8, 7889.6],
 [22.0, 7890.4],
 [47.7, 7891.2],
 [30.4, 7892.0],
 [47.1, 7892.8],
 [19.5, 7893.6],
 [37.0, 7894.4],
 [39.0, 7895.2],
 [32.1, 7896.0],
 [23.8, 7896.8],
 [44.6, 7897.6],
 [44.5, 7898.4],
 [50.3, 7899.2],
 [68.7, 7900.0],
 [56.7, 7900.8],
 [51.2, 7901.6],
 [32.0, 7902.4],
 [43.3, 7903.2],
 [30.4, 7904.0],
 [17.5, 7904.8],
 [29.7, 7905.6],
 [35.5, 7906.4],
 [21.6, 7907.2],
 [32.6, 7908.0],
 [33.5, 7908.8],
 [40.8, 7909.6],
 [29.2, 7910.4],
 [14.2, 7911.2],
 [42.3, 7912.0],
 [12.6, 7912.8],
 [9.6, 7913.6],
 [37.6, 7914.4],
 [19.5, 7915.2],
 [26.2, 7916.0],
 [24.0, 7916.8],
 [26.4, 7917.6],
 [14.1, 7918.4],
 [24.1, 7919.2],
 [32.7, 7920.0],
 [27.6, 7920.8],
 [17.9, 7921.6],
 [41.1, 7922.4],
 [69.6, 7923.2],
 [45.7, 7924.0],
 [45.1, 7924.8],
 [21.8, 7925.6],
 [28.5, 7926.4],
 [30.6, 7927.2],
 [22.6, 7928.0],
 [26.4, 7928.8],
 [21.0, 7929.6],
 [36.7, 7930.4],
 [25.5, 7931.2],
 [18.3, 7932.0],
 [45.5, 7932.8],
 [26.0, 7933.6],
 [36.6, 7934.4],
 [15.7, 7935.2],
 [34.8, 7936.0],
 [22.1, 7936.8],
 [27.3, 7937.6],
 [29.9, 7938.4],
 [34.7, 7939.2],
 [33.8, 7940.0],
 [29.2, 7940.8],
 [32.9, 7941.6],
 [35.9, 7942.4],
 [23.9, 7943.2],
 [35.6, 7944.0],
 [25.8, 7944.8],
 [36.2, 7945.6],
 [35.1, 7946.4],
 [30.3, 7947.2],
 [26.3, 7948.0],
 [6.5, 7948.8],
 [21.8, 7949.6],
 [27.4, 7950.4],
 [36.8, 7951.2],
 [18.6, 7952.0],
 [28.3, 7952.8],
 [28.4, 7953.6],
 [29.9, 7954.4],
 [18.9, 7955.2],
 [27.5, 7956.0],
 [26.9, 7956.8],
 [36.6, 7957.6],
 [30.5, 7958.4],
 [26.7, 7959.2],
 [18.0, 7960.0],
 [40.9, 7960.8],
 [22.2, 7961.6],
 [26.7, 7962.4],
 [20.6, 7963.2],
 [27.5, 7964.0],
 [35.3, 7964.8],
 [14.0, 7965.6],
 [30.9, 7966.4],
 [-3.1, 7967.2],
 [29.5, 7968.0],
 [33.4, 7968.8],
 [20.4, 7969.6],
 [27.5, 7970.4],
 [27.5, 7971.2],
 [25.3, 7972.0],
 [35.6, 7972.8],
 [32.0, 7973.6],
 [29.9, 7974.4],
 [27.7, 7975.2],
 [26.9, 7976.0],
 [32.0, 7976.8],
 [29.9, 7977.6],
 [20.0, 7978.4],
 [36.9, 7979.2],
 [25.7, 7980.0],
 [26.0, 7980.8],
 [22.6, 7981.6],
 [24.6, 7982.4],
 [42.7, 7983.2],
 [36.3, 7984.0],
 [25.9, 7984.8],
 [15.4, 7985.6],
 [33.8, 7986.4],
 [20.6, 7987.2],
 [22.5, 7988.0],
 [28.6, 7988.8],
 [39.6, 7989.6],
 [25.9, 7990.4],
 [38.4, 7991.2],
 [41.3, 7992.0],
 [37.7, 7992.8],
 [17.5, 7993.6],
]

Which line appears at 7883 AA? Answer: [S II]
